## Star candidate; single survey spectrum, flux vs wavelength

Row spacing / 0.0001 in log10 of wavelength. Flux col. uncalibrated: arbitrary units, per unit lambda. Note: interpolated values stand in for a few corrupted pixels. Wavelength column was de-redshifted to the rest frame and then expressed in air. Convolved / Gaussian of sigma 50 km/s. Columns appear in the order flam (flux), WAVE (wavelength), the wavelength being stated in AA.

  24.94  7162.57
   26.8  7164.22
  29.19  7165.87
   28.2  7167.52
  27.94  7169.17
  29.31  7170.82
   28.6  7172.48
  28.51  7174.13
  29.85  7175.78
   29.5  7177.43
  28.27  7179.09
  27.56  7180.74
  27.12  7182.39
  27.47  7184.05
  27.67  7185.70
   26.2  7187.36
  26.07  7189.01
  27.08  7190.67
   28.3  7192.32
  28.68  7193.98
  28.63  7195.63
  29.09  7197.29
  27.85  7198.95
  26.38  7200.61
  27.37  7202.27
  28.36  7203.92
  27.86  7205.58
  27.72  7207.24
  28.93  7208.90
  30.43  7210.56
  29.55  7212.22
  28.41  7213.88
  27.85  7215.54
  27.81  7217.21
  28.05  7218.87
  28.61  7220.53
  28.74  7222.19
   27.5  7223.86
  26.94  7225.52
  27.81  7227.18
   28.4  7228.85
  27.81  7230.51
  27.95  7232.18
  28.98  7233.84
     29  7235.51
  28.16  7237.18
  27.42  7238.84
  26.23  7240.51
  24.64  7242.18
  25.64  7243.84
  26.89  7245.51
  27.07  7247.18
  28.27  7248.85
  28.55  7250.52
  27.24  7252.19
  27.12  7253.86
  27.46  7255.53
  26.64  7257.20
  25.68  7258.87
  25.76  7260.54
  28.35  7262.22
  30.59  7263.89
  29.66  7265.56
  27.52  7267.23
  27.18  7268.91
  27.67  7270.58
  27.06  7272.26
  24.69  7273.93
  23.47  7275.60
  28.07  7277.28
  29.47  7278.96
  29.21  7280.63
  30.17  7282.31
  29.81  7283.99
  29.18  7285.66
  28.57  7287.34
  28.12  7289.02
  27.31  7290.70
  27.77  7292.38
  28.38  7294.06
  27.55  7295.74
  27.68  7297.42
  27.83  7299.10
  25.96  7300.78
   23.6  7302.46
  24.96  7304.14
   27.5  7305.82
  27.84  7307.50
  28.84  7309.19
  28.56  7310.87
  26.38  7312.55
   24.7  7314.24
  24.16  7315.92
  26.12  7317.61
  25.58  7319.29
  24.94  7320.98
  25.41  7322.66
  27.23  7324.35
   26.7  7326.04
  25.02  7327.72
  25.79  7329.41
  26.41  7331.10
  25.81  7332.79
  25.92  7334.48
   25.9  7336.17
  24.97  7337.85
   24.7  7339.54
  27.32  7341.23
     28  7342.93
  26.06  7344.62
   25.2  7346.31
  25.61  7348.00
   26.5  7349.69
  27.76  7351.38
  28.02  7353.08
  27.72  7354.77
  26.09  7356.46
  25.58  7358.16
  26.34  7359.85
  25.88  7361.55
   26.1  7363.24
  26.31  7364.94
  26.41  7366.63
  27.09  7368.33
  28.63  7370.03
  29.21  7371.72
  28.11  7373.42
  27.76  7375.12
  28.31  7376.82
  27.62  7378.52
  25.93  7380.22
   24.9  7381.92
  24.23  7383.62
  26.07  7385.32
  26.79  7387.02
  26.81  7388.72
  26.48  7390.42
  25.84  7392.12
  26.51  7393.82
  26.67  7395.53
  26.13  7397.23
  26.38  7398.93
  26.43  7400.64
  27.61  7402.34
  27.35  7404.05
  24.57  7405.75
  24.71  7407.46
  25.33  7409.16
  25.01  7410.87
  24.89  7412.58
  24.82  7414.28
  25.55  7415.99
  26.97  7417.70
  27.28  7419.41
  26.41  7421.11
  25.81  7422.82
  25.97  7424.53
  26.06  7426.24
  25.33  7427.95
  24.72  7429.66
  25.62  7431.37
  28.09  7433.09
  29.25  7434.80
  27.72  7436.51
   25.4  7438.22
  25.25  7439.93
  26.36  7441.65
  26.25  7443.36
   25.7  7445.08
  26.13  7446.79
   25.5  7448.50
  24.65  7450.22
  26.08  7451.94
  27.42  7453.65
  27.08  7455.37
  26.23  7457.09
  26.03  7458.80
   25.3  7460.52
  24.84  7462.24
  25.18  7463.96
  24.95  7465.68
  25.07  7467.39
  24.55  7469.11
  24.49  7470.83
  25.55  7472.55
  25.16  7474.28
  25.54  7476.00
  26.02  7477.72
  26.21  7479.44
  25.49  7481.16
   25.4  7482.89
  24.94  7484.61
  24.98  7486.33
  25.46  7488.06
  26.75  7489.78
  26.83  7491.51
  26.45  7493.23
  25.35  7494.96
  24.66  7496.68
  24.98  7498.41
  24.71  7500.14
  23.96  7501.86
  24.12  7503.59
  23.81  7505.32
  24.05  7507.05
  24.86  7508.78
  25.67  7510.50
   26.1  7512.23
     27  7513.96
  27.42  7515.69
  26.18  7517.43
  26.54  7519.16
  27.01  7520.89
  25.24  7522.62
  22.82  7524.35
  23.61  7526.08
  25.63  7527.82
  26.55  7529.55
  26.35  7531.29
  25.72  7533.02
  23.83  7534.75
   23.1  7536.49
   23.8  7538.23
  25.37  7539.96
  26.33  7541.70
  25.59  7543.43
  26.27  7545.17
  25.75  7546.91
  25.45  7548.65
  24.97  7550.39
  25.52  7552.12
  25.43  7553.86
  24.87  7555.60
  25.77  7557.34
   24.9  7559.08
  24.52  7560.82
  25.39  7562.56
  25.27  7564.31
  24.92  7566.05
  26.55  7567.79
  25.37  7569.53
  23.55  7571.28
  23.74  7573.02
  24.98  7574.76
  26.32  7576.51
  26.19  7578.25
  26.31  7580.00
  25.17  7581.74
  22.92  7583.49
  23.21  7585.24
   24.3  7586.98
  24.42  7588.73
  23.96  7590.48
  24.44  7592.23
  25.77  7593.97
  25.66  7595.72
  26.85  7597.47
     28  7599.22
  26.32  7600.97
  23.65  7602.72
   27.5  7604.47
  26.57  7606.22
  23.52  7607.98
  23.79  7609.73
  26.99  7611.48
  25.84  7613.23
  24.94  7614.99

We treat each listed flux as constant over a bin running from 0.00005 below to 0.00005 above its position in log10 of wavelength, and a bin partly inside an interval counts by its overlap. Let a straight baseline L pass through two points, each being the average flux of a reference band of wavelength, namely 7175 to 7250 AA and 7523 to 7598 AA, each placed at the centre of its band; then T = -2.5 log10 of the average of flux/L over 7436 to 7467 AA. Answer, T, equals 0.00 mag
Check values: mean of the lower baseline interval 27.9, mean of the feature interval 25.9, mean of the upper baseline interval 25.1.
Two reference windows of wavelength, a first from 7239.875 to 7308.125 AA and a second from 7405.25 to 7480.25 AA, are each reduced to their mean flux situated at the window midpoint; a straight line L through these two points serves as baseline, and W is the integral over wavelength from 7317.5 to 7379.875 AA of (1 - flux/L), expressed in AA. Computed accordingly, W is 0.3 AA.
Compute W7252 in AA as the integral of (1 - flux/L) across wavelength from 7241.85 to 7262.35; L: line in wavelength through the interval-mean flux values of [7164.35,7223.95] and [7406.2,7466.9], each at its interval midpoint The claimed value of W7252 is 0.6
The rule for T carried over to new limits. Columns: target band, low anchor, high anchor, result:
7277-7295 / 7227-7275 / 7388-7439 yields -0.062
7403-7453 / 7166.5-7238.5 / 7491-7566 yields 0.008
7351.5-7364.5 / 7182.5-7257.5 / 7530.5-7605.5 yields 0.007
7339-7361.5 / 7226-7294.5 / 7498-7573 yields 0.014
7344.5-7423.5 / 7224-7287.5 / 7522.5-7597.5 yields 0.005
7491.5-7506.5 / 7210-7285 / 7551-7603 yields 0.039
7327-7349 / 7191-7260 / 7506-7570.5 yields 0.042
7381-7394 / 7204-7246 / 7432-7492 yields 0.024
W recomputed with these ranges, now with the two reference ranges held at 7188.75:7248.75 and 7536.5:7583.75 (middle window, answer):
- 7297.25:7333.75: 1.23 AA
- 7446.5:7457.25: -0.04 AA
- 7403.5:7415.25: 0.53 AA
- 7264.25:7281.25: -0.01 AA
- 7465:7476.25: 0.39 AA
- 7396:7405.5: -0.07 AA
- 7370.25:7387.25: -0.21 AA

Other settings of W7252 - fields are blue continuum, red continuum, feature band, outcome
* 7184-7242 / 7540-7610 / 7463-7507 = 1.24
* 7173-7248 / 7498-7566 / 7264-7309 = -0.59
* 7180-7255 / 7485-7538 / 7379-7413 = 0.39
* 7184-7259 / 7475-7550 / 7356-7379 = -0.48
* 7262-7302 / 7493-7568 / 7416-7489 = 0.66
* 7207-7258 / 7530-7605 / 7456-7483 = 0.60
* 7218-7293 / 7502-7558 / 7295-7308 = 0.35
